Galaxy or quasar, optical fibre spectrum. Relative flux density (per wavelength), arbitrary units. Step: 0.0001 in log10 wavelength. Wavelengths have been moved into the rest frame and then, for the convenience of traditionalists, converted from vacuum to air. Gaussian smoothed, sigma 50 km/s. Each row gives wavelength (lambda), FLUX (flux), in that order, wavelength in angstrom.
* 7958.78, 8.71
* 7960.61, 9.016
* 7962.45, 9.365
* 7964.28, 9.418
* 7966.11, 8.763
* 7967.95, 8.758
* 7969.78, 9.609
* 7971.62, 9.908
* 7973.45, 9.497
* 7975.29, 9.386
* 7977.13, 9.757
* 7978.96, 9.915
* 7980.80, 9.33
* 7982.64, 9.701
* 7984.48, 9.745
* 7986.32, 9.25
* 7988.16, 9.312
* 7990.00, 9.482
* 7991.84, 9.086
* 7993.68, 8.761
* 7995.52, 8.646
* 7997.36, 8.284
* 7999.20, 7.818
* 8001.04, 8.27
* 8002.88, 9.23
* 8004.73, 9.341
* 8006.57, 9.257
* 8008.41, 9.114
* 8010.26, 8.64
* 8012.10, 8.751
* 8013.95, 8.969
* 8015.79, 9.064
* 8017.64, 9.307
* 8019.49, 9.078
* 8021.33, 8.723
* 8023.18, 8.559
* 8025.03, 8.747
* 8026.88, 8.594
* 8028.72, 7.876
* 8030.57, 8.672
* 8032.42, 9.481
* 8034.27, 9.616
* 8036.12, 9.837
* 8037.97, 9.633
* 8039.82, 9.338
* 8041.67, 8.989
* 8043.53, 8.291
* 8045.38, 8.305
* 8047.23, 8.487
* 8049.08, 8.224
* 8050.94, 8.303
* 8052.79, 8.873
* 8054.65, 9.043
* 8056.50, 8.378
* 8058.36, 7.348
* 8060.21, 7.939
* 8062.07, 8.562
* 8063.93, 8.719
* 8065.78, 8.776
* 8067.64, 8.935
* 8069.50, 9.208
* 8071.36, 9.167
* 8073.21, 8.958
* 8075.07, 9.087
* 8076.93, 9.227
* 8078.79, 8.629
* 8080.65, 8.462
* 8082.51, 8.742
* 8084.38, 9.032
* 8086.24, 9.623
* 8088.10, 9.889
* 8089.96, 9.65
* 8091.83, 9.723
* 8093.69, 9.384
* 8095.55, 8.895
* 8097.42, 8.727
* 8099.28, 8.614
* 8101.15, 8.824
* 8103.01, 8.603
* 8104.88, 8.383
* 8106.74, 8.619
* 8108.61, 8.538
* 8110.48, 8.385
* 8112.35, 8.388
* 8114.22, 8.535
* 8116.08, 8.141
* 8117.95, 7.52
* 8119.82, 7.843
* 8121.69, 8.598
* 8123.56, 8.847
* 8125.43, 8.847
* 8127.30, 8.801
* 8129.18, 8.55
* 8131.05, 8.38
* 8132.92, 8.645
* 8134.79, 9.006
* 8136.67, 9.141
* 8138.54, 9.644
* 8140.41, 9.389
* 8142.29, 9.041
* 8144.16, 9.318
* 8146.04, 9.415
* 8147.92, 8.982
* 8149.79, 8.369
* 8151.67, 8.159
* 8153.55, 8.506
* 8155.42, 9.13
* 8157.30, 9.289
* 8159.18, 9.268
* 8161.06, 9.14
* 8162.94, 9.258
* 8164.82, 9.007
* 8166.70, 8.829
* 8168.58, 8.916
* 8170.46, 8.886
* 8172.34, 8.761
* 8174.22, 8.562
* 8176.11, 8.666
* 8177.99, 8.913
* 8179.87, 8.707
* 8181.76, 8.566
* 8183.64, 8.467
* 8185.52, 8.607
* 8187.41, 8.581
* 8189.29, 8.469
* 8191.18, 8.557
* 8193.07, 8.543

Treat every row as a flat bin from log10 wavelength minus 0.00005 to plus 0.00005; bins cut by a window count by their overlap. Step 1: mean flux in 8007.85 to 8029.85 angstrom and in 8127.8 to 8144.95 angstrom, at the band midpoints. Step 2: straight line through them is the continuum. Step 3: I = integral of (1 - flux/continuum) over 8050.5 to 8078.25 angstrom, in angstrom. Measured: 0.5 angstrom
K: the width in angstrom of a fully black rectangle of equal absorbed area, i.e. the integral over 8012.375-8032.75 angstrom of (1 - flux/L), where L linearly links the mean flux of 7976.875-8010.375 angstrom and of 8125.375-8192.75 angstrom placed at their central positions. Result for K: 0.57 angstrom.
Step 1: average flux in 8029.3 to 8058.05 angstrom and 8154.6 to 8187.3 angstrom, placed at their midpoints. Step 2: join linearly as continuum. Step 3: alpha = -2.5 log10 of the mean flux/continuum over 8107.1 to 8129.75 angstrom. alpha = 0.06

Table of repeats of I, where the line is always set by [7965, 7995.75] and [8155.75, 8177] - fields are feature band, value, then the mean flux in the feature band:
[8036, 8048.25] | 0.4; 8.92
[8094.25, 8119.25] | 1.7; 8.48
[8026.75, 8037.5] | 0.2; 9.08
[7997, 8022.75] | 1.2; 8.85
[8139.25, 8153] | 0.1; 8.95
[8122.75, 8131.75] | 0.4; 8.69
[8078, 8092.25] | -0.1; 9.2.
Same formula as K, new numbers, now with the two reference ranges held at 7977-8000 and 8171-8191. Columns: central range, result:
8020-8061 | 1.4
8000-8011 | 0.2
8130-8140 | -0.3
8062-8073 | 0.0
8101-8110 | 0.3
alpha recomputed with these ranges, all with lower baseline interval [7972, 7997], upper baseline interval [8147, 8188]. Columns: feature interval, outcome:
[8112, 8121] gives 0.11 mag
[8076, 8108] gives 0.00 mag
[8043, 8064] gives 0.10 mag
